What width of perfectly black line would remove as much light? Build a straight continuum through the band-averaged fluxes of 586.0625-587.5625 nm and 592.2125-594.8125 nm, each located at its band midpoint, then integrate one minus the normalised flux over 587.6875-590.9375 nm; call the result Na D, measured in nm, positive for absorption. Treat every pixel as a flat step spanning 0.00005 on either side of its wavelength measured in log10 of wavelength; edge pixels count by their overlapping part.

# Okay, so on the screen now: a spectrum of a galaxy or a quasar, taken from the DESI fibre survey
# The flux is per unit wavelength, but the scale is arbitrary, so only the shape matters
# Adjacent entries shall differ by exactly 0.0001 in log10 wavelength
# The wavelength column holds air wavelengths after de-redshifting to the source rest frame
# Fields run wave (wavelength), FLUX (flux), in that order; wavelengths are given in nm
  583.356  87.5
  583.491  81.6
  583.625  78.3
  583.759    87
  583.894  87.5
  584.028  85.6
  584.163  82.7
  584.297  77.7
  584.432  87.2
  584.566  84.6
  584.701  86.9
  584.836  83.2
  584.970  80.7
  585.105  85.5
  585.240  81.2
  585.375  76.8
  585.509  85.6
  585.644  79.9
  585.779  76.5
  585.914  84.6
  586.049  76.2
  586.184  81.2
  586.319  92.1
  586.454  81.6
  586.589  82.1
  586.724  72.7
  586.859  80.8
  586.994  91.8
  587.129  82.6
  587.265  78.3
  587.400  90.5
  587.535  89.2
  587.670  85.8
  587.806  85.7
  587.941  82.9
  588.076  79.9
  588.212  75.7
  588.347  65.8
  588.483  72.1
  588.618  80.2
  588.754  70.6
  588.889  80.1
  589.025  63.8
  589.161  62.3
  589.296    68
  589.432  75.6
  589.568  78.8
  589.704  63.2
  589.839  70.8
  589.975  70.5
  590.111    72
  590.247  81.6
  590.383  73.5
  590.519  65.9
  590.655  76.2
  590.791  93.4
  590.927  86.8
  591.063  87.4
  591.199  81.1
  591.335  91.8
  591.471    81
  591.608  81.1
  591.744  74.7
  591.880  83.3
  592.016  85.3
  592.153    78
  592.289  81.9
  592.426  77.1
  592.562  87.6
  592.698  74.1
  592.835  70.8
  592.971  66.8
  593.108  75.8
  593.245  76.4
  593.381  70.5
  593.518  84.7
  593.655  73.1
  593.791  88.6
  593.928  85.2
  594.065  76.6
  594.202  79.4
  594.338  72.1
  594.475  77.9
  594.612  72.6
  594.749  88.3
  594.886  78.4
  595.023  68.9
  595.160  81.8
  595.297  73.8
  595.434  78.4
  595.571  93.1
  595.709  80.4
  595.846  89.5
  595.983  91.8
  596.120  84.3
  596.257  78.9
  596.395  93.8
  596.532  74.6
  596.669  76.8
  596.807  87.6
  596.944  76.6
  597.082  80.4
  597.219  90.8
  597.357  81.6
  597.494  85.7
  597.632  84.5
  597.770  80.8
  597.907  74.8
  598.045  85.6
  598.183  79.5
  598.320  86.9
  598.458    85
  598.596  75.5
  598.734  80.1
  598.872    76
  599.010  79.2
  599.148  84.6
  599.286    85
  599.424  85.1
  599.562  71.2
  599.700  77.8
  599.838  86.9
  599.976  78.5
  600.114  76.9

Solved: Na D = 0.26 nm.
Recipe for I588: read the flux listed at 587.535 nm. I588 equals 89.2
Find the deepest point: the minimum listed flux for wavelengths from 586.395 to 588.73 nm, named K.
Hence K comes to 65.8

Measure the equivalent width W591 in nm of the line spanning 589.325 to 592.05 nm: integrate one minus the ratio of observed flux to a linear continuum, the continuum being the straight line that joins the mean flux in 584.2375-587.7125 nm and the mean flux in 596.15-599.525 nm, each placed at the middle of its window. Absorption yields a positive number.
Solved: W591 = 0.13 nm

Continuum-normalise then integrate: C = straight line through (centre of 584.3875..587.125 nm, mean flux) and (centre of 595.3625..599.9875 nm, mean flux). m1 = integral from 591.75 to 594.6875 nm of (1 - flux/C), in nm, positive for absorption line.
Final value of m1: 0.16 nm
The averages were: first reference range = 82.5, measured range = 77.9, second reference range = 82.4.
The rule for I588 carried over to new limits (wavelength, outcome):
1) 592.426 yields 77.1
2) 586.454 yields 81.6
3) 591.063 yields 87.4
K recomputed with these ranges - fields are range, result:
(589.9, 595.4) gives 65.9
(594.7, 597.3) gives 68.9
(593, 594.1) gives 70.5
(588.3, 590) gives 62.3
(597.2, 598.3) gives 74.8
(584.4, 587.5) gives 72.7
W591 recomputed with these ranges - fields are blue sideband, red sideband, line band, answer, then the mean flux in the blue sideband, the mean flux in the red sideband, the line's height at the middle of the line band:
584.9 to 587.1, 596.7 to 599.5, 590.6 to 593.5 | 0.066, 81.9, 82.1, 82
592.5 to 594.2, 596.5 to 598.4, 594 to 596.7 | -0.030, 77.5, 82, 79.7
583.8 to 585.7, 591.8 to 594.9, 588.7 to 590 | 0.167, 83.3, 78.4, 80.7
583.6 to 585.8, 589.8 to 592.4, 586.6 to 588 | -0.039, 83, 79.8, 81.7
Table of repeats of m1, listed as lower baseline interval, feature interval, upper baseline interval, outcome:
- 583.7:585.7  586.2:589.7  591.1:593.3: 0.14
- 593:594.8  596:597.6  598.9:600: -0.07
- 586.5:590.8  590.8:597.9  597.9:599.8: -0.17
